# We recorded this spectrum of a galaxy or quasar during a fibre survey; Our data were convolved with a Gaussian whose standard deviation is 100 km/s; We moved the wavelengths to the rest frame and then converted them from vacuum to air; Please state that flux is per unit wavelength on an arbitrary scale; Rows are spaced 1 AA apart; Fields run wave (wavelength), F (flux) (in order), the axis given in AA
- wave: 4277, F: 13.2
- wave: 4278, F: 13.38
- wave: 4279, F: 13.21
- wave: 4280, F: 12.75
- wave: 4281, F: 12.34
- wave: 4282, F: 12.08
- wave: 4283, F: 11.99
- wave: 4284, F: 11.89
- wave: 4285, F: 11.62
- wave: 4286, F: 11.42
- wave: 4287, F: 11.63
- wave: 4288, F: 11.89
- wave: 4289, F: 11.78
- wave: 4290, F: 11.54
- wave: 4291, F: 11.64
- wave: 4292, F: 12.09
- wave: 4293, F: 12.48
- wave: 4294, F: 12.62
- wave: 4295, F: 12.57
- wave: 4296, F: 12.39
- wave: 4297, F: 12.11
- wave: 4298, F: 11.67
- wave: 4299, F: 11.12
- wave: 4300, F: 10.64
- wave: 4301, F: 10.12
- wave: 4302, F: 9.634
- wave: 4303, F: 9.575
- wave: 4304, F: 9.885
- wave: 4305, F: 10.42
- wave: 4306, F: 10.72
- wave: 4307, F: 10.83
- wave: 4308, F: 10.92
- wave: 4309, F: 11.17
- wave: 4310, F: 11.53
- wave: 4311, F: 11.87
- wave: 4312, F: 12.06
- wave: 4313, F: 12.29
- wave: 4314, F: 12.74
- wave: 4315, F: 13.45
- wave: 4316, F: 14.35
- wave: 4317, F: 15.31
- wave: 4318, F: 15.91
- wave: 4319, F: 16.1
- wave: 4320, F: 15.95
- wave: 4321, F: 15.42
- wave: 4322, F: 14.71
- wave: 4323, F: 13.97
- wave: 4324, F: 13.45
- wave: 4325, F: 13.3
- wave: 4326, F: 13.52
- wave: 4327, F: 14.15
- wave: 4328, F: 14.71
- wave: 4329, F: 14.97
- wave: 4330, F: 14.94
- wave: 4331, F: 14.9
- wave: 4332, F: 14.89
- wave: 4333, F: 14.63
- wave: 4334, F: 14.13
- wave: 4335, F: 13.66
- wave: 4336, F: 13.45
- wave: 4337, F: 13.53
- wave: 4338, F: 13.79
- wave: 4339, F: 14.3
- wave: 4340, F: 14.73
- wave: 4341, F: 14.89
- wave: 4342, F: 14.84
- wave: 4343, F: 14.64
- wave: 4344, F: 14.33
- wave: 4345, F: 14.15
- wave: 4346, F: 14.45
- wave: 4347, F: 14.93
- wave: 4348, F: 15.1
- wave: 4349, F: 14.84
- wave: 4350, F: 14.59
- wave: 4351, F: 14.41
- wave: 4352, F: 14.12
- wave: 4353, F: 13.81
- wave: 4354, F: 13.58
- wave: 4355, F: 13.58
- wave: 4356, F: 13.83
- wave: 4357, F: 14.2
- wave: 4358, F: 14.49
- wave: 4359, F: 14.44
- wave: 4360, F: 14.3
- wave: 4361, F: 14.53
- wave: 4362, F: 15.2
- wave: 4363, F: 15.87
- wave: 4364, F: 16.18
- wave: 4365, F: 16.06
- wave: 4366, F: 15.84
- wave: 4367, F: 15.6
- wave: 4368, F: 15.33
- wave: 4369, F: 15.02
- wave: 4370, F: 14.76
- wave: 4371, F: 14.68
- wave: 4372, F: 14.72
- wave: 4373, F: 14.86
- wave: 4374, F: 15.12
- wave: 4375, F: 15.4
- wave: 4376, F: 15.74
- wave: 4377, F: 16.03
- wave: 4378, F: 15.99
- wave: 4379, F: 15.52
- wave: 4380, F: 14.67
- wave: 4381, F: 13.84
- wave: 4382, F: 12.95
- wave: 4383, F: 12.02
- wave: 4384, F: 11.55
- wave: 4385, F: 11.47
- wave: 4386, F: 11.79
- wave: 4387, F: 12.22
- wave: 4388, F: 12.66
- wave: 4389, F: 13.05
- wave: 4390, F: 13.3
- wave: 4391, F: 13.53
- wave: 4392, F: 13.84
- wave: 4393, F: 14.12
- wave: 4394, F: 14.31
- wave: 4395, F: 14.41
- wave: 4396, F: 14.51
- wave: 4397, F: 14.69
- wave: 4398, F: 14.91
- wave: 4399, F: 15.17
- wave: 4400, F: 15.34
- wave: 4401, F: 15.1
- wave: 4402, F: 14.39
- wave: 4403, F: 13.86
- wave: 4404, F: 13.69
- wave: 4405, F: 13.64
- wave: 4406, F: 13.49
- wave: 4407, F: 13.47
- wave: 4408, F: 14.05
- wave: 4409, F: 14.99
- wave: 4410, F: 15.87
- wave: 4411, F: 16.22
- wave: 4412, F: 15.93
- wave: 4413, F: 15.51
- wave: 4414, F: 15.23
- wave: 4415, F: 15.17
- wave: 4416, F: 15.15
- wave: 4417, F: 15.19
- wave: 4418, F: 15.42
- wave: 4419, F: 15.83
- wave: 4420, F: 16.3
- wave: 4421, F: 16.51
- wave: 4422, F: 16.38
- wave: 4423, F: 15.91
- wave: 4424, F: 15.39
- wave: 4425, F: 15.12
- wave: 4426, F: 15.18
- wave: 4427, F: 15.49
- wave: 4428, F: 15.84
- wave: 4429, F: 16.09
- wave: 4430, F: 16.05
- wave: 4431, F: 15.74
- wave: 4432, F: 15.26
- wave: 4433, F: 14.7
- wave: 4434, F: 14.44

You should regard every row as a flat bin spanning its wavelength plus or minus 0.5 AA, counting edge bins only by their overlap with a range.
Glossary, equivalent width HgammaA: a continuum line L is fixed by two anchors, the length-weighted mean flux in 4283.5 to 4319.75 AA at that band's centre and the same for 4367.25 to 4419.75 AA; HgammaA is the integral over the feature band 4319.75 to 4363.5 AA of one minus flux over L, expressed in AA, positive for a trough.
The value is -4.6 AA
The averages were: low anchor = 12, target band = 14.4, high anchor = 14.4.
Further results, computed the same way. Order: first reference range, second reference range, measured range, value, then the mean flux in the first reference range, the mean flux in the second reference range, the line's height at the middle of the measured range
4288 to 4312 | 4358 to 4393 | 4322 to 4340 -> -2.3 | 11.3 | 14.4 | 12.6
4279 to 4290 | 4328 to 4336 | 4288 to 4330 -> 2.3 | 12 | 14.5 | 13.3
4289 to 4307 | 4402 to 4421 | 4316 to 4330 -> -3.1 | 11.3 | 15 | 12.1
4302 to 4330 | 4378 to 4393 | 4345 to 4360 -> -1.4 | 13.1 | 13.2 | 13.1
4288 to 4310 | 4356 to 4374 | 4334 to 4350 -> -0.8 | 11.3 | 15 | 13.7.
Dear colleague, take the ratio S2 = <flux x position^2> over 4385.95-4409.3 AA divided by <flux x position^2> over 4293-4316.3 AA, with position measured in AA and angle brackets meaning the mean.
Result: 1.27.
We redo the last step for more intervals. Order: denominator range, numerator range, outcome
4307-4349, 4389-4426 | 1.10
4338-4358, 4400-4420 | 1.07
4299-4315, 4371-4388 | 1.31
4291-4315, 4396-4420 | 1.37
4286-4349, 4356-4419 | 1.14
